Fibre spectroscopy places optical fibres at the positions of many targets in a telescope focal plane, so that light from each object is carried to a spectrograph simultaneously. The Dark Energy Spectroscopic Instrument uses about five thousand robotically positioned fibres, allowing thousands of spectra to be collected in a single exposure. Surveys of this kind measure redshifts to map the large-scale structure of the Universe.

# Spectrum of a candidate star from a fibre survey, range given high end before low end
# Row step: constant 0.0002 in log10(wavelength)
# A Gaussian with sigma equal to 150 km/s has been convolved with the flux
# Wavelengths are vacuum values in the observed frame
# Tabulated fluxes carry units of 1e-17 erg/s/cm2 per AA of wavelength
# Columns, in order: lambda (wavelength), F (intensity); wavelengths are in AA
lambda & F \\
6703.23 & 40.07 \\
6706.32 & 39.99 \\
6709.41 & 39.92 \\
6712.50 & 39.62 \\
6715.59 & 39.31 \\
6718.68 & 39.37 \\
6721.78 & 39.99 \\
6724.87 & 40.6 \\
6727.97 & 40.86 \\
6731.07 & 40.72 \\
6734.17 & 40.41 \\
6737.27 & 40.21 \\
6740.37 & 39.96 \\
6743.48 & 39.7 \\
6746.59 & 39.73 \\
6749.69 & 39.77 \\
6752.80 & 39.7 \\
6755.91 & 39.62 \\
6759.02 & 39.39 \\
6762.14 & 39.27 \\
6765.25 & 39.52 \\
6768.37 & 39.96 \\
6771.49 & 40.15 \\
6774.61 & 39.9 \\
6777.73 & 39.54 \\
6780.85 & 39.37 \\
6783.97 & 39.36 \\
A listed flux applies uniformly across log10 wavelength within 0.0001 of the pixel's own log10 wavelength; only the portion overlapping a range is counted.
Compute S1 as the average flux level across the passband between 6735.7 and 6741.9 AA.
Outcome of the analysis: 40.1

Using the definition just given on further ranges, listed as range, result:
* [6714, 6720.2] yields 39.4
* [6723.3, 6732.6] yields 40.7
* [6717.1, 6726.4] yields 40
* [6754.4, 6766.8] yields 39.4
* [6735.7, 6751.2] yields 39.9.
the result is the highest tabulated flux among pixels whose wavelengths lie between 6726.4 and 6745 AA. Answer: 40.86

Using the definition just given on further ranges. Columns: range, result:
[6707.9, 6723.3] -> 39.99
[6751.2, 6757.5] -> 39.7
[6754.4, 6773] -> 40.15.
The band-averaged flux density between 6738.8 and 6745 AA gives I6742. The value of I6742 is 39.8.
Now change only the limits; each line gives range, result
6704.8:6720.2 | 39.7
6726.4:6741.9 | 40.4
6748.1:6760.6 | 39.6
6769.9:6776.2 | 40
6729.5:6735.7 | 40.6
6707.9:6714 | 39.8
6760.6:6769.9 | 39.6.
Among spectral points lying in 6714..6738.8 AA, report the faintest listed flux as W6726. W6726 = 39.31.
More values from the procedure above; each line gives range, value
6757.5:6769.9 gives 39.27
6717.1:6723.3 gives 39.37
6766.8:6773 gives 39.96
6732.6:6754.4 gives 39.7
